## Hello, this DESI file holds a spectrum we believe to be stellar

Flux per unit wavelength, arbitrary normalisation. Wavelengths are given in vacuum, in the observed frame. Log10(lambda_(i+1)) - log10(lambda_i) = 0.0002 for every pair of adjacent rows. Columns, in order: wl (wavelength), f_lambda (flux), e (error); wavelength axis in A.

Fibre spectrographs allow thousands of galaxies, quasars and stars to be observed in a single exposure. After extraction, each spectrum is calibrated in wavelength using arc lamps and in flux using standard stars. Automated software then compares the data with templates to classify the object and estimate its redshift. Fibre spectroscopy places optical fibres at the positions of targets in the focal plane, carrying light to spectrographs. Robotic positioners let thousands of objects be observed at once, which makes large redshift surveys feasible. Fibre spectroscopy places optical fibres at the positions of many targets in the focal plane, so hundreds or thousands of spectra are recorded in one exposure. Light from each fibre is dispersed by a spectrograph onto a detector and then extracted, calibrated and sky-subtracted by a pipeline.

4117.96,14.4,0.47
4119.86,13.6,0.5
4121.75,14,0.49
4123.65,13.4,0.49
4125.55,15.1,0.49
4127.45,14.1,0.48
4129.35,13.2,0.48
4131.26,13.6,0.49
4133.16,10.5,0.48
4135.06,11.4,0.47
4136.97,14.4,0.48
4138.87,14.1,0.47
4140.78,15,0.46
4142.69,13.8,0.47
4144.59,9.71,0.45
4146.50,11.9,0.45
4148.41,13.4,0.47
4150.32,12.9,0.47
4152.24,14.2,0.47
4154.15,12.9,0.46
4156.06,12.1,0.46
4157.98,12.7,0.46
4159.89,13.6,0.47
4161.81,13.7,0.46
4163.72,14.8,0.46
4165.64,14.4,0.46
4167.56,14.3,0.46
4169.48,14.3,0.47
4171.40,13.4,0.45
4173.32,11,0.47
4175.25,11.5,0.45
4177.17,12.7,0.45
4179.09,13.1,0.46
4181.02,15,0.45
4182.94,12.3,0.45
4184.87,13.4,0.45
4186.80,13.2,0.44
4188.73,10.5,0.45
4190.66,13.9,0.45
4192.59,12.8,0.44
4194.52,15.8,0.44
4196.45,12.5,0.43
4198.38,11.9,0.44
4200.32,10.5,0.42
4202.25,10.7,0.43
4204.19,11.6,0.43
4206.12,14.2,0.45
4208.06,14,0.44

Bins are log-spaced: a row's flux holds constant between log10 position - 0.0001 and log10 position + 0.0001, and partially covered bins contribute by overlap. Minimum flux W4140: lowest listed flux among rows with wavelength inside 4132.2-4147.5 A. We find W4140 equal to 9.71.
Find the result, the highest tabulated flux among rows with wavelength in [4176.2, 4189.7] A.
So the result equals 15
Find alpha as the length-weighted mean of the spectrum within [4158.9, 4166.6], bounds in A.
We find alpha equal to 14.1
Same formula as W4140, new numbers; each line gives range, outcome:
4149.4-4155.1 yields 12.9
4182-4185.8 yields 12.3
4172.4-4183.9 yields 11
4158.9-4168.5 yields 13.6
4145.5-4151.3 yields 11.9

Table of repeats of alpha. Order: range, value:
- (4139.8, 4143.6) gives 14.4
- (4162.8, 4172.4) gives 14.2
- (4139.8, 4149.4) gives 12.8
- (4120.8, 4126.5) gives 14.2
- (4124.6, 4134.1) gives 13.3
